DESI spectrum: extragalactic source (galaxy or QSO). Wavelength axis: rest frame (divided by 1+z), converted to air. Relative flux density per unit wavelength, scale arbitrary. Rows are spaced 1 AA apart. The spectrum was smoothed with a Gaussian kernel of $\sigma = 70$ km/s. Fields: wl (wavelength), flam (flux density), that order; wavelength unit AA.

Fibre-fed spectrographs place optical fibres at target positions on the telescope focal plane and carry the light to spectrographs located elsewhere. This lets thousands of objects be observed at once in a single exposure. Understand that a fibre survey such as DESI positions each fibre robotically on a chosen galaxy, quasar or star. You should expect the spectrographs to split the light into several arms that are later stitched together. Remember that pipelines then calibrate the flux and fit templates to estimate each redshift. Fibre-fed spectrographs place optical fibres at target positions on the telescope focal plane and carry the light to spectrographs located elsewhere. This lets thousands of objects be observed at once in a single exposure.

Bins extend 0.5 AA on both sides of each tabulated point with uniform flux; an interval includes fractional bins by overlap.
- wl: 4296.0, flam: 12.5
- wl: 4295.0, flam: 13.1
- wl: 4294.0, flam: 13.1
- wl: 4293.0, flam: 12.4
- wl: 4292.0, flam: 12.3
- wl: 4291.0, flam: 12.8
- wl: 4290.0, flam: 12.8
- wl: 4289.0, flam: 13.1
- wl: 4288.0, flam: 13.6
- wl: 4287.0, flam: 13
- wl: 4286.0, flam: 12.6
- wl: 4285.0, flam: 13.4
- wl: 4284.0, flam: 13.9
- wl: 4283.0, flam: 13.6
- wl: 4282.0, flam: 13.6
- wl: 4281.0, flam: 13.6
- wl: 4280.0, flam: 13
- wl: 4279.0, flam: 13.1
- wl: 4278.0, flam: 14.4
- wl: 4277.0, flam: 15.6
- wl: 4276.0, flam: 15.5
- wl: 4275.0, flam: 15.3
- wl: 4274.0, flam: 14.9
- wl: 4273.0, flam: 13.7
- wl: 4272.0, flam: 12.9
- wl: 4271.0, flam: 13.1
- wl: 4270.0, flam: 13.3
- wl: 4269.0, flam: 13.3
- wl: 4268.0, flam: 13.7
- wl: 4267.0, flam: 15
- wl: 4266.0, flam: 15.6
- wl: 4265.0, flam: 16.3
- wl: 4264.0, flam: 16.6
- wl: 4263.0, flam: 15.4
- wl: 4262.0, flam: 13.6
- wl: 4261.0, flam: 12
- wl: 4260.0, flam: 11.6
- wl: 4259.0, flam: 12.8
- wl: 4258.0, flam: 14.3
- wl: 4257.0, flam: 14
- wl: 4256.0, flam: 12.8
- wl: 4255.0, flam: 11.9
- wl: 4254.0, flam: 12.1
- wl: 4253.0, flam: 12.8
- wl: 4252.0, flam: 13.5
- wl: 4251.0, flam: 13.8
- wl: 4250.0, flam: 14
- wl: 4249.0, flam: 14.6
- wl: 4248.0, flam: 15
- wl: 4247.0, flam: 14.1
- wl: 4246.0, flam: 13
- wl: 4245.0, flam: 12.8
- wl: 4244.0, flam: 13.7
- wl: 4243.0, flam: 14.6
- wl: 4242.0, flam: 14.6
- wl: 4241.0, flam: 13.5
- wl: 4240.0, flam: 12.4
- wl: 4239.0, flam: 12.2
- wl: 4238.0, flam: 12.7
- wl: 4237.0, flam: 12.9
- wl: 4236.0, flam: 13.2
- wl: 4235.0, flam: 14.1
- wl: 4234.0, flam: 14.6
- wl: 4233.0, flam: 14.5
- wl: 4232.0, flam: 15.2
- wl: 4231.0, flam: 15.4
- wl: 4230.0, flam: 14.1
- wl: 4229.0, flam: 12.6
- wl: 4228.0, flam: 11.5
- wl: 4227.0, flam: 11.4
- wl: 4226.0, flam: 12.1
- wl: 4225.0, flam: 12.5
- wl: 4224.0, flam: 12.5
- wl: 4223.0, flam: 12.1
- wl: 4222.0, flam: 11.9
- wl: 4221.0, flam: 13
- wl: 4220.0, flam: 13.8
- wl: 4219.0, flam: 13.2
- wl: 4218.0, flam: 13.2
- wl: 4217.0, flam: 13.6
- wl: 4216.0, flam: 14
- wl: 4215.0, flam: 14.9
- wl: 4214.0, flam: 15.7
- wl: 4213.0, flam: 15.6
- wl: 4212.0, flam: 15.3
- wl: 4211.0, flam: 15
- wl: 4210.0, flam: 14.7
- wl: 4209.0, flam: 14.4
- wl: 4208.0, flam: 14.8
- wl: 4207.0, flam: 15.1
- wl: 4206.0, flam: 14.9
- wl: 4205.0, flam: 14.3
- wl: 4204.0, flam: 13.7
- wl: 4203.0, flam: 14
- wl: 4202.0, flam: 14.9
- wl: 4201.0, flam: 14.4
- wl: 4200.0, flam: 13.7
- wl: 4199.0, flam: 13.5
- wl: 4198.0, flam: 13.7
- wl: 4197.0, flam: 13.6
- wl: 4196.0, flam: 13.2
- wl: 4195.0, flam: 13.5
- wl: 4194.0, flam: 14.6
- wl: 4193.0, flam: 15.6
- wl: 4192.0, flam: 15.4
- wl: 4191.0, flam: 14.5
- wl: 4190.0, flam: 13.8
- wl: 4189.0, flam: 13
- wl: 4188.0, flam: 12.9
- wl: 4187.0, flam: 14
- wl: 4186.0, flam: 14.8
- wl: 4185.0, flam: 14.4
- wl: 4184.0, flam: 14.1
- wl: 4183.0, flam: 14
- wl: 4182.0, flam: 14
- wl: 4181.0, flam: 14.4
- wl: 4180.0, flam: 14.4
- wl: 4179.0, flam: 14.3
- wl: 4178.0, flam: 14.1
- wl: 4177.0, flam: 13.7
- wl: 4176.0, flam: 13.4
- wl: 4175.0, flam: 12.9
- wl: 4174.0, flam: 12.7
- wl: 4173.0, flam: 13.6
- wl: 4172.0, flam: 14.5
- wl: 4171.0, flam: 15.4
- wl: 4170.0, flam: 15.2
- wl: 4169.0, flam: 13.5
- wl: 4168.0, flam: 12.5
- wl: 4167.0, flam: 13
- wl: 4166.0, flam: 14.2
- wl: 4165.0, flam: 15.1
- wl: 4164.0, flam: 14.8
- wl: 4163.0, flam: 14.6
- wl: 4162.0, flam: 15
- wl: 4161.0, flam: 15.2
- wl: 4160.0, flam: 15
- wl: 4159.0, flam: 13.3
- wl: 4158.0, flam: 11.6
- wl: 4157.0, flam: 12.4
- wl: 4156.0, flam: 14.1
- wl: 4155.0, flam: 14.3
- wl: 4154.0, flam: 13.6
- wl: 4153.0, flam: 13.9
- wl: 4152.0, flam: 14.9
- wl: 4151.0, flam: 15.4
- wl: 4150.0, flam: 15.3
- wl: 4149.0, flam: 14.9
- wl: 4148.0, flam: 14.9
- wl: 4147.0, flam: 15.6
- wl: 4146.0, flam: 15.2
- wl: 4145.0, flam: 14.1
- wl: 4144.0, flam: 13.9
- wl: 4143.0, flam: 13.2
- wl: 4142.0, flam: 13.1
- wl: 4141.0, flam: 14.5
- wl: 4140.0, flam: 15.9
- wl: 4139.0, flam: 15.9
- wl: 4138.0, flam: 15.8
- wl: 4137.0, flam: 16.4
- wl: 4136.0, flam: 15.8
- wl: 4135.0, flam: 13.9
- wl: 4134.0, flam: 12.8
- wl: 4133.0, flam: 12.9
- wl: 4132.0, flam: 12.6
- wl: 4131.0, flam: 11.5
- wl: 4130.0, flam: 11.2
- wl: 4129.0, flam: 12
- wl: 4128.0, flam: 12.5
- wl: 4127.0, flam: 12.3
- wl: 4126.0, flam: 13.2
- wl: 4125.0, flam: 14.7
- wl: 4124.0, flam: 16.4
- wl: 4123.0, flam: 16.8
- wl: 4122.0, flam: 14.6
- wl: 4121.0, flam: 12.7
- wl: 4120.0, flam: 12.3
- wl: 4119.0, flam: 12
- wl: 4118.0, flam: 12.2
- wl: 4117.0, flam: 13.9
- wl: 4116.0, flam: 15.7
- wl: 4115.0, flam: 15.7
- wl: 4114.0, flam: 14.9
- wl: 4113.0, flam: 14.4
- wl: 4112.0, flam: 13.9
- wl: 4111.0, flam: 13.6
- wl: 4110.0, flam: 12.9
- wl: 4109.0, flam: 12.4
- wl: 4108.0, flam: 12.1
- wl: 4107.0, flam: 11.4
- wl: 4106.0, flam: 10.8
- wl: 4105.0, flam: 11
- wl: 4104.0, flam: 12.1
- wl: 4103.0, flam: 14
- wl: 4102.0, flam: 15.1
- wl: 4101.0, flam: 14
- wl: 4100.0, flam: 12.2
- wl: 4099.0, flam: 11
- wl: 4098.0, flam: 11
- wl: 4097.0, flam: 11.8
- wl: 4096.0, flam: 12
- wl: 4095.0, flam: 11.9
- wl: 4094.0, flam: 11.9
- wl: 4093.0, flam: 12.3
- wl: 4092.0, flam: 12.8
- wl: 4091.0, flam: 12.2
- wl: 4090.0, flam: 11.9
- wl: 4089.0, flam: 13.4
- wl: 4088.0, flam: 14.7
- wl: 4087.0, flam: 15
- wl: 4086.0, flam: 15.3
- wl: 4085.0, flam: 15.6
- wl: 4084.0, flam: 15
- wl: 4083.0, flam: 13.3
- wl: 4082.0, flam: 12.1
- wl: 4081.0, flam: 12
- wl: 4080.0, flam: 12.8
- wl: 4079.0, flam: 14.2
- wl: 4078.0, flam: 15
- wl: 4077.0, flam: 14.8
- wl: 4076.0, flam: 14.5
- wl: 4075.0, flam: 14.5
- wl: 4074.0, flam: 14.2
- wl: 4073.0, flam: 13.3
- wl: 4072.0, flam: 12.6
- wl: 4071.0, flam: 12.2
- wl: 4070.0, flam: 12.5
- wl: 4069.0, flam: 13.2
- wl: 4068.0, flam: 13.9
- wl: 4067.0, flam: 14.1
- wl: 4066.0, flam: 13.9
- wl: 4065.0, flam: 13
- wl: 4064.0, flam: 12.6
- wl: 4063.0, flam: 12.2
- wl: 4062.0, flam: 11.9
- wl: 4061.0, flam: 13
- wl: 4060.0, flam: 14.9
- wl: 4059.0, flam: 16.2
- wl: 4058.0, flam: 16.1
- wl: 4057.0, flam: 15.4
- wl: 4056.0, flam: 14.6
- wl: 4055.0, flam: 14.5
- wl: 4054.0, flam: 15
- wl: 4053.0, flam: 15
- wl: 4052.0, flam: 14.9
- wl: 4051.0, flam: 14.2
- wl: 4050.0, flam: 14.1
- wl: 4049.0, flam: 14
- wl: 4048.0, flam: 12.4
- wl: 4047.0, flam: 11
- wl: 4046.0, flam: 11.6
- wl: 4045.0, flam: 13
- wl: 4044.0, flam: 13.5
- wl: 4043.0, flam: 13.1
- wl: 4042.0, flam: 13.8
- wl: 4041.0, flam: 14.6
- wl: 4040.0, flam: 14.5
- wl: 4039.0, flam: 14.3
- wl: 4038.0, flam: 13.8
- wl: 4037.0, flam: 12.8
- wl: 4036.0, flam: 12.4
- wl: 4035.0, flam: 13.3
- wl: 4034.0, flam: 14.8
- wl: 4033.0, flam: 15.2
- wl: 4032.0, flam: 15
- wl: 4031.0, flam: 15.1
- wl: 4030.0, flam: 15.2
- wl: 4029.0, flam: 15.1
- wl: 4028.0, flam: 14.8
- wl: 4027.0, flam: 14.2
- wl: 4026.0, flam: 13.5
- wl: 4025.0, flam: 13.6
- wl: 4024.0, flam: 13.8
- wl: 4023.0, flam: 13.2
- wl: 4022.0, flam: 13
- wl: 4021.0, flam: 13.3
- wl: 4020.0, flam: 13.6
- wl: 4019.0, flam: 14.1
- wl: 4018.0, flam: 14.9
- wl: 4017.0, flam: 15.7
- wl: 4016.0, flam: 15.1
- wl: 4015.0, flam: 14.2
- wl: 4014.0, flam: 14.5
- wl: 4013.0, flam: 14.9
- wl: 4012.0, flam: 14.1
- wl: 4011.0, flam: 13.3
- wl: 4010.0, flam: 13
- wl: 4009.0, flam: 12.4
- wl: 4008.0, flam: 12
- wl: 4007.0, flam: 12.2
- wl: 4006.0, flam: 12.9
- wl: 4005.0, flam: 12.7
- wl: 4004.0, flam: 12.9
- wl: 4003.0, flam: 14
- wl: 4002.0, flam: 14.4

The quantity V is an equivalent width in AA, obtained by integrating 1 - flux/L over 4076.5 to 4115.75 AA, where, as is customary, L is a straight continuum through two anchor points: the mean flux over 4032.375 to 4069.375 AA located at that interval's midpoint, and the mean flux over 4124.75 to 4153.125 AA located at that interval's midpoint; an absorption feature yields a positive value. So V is 2.2 AA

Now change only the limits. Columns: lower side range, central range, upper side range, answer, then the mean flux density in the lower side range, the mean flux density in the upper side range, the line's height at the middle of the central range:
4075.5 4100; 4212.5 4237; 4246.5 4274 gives 0.26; 13.2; 13.8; 13.7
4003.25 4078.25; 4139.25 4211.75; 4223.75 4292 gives -2.74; 13.8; 13.6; 13.7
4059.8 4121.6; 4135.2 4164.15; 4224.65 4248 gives -2.80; 13.2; 13.4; 13.3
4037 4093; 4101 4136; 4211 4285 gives 1.09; 13.7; 13.7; 13.7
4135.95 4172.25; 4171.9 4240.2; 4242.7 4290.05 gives 1.50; 14.5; 13.8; 14.1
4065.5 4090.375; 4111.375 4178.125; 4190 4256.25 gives -1.37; 13.8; 13.8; 13.8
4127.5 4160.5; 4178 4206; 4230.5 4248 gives -0.45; 14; 13.8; 13.9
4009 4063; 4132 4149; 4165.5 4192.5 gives -0.73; 14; 14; 14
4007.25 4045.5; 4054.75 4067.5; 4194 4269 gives -0.09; 14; 13.8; 13.9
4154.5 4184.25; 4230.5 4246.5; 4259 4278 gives 0.52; 14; 14.3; 14.2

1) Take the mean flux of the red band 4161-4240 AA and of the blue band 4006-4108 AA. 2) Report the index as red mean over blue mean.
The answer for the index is 1.03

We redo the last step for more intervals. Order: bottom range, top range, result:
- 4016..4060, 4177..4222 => 1.01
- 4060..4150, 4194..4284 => 1.02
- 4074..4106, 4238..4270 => 1.04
